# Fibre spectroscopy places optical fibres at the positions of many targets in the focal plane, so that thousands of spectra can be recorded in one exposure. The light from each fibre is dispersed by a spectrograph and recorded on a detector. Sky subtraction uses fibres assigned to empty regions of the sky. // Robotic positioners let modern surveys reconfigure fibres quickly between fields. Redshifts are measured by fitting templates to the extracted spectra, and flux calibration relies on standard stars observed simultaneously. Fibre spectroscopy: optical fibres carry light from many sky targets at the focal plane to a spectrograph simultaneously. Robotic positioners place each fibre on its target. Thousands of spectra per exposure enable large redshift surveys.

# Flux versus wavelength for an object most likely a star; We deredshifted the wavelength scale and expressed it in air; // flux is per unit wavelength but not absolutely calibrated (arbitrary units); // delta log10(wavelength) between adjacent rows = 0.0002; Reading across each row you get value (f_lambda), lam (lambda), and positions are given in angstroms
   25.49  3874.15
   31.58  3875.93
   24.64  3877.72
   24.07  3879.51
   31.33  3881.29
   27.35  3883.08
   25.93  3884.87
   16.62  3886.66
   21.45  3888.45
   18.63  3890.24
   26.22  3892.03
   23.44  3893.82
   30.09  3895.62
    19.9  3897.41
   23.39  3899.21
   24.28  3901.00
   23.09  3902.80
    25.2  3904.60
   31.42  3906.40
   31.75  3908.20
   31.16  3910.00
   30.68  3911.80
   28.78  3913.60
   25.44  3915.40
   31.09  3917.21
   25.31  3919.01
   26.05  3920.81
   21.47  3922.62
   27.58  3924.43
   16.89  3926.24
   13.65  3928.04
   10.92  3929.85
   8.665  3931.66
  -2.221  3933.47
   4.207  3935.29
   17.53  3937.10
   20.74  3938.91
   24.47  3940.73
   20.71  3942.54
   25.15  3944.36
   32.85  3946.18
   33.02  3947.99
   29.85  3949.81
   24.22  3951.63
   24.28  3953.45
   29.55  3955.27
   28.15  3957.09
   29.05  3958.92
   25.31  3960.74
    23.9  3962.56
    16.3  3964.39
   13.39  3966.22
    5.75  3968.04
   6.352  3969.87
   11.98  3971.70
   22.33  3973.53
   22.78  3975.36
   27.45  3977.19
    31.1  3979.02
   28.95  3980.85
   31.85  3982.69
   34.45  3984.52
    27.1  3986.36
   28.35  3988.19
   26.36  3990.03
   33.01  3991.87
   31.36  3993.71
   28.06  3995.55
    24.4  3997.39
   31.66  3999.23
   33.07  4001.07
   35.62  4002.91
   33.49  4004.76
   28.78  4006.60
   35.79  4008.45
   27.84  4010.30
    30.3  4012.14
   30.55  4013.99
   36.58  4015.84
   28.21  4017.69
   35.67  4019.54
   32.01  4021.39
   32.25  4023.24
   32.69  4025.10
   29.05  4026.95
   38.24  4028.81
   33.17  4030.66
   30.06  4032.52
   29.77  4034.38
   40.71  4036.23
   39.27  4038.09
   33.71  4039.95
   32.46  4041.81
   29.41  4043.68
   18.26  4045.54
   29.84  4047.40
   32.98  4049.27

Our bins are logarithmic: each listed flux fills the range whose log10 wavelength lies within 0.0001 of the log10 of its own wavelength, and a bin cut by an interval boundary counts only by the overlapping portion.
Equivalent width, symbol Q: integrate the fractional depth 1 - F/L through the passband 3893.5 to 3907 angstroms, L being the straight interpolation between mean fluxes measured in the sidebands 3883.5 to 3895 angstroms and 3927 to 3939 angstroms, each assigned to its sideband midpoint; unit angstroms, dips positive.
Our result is -4.1 angstroms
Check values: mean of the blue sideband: 22.5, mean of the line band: 25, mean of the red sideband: 9.89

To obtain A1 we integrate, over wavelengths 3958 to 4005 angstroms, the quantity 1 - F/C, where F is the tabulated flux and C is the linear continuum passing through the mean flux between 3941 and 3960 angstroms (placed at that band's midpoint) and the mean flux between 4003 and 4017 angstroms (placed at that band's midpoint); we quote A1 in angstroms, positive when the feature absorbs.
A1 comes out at 7.27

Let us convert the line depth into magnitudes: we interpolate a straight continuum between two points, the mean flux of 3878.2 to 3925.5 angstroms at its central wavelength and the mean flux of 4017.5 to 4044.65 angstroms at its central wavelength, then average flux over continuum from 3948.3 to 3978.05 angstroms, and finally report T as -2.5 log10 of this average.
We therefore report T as 0.333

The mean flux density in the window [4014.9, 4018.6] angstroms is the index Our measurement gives 32.4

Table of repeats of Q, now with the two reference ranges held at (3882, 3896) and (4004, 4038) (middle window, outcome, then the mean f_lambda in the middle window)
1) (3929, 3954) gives 7.15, 19.6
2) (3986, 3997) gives 0.62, 28.9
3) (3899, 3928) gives -1.09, 26.2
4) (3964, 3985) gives 6.18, 20.9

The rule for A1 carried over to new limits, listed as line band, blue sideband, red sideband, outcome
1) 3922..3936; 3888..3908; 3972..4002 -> 7.2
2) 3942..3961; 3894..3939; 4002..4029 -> -1.6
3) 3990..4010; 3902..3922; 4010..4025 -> 0.1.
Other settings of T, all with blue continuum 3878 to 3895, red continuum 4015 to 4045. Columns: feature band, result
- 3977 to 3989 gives 0.003 mag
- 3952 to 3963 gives 0.071 mag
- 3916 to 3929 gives 0.137 mag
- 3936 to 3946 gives 0.233 mag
